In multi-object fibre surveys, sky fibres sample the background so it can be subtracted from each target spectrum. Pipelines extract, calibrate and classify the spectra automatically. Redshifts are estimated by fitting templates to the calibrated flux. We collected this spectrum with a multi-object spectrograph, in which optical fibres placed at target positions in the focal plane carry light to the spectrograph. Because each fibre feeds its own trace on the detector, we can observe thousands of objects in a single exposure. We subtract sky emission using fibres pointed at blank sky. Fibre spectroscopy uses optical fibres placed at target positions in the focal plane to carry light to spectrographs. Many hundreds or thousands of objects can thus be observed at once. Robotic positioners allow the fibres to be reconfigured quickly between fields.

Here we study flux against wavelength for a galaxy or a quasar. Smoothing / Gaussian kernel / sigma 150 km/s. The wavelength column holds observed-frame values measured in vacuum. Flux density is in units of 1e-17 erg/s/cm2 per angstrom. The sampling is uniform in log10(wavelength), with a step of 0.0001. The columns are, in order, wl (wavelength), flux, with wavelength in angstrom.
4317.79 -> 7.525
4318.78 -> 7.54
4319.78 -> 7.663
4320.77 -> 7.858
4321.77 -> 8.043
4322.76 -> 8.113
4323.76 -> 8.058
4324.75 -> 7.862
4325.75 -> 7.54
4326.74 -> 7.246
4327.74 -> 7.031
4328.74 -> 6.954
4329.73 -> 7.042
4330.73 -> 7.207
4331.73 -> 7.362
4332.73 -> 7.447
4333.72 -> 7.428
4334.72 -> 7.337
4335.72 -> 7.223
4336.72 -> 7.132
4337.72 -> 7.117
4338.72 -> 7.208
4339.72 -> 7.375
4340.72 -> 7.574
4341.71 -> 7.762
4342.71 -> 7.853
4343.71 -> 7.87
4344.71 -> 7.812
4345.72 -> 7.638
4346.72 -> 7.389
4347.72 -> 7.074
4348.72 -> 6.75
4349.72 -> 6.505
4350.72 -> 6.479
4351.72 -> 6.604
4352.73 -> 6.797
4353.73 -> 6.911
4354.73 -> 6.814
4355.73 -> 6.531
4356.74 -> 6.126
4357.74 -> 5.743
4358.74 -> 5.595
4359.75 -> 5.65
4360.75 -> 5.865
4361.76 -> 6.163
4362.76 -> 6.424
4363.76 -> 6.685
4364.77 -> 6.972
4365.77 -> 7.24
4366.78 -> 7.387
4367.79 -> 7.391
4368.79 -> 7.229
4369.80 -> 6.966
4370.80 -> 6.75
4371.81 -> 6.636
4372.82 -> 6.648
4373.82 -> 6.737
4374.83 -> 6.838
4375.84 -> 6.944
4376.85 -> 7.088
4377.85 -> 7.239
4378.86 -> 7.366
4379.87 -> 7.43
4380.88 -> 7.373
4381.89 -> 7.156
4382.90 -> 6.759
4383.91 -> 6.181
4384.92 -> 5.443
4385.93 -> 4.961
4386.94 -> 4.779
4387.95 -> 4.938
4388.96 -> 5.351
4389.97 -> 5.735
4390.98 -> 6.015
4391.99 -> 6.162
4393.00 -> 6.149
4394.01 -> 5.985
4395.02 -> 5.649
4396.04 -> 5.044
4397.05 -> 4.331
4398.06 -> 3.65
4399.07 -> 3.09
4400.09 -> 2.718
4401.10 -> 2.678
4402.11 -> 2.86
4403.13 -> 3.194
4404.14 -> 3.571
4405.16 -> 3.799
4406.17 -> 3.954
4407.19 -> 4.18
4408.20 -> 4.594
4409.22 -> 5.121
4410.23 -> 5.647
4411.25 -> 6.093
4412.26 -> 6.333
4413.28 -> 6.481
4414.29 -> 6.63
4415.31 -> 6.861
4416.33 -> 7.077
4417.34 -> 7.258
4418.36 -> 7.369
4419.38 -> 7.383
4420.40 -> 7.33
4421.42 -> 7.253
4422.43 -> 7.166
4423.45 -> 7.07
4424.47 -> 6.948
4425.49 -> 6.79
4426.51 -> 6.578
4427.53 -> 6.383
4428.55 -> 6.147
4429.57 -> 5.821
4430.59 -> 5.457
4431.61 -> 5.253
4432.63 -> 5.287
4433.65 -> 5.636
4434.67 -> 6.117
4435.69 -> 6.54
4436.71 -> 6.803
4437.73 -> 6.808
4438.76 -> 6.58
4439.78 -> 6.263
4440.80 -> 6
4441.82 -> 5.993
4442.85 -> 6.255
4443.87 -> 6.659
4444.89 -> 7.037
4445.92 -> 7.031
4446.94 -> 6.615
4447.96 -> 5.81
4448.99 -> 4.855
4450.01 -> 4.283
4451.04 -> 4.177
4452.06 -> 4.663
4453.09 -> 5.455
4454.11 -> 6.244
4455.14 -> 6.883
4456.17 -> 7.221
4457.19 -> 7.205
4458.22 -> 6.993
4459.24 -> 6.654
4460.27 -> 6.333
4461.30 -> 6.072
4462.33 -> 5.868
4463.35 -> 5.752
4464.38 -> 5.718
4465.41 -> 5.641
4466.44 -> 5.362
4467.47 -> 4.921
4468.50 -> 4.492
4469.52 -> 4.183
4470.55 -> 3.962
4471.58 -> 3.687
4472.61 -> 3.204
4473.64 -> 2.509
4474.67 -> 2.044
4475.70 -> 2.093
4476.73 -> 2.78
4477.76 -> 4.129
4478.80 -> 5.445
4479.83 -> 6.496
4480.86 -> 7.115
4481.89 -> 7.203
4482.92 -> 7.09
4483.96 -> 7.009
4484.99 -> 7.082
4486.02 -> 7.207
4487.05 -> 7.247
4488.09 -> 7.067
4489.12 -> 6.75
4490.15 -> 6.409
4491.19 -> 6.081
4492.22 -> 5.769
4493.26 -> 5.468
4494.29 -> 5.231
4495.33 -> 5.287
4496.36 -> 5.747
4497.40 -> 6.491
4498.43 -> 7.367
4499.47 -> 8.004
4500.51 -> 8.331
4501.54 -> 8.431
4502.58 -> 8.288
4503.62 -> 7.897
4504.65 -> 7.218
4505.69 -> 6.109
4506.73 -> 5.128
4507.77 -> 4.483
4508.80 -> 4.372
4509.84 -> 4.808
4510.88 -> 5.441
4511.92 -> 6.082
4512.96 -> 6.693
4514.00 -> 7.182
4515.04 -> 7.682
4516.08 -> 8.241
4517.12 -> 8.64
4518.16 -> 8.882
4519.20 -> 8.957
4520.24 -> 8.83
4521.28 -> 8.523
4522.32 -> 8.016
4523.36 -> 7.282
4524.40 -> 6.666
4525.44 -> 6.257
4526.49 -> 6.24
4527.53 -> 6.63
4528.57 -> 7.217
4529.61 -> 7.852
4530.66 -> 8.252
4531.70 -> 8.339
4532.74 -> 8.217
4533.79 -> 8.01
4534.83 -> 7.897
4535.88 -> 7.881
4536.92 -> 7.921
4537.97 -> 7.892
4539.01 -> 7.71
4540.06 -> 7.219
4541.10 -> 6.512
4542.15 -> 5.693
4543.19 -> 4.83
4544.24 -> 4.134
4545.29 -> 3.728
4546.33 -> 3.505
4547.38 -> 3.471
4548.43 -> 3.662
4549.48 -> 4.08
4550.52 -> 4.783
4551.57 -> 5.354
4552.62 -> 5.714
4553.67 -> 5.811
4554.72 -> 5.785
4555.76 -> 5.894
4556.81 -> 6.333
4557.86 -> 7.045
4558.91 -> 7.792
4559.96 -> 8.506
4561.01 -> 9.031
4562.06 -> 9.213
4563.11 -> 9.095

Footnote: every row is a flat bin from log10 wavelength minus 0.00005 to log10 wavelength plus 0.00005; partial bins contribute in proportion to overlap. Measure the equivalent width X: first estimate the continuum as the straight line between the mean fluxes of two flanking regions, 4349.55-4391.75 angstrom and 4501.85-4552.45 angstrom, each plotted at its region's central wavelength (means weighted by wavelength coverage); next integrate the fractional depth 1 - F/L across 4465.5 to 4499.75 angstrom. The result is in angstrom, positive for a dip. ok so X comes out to 5.85 angstrom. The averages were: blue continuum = 6.48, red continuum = 6.64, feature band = 5.47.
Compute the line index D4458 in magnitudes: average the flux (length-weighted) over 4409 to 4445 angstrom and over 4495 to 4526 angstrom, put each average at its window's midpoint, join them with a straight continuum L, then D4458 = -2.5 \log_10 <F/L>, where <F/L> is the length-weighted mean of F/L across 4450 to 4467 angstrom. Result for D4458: 0.13 mag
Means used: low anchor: 6.46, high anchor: 7.06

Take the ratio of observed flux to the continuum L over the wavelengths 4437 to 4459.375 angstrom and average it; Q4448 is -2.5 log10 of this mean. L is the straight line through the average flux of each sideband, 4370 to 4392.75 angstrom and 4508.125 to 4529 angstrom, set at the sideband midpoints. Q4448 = 0.10 mag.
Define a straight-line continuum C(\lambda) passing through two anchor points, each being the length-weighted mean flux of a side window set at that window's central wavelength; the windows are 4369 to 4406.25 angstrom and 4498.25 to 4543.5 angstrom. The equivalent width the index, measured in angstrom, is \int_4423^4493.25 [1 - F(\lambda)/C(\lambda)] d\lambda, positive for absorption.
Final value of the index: 6.7 angstrom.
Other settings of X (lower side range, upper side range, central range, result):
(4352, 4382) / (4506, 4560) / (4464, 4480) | 6.10 angstrom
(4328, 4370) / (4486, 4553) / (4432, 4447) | 0.95 angstrom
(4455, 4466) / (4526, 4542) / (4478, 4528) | 1.52 angstrom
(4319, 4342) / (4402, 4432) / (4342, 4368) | 0.92 angstrom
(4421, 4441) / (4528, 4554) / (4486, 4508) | -1.32 angstrom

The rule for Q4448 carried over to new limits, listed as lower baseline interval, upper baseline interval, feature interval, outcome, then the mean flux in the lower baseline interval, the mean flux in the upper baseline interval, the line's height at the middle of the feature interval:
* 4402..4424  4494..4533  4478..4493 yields 0.017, 5.84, 7.09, 6.74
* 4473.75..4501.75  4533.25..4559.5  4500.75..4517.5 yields -0.114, 6.05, 5.95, 6.01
